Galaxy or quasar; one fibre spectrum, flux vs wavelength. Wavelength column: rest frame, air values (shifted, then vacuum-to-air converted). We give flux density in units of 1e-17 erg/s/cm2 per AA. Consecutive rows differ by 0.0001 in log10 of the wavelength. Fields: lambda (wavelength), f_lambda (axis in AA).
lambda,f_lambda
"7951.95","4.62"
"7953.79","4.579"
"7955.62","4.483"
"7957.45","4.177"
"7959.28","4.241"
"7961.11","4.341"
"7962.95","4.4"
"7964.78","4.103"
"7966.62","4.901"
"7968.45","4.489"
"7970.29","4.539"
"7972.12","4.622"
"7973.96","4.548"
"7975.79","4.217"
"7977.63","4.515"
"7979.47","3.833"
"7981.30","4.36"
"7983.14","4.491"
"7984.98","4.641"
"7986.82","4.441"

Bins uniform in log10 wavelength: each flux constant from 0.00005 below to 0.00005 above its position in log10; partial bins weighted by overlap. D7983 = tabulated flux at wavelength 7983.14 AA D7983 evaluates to 4.491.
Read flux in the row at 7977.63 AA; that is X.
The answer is 4.515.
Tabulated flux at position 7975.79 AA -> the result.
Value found 4.217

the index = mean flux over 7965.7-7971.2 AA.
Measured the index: 4.64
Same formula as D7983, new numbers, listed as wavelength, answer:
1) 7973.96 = 4.548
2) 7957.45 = 4.177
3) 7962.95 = 4.4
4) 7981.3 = 4.36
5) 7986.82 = 4.441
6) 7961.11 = 4.341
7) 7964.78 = 4.103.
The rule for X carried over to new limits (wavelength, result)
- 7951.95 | 4.62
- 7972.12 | 4.622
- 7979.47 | 3.833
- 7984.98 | 4.641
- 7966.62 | 4.901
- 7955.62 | 4.483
